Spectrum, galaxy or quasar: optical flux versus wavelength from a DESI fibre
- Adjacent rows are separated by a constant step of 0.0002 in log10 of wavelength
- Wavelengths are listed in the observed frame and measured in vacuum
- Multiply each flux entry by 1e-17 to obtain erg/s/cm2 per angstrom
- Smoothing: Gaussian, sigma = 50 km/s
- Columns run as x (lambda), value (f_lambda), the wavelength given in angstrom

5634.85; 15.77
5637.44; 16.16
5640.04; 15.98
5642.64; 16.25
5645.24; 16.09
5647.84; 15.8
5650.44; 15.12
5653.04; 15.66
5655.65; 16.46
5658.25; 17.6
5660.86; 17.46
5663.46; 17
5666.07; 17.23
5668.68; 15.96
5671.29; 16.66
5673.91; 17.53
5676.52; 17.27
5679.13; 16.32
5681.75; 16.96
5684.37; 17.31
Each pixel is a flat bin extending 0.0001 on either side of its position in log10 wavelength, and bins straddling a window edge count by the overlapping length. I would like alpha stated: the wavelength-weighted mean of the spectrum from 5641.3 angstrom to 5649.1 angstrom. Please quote 16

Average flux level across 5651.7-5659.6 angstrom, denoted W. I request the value 16.6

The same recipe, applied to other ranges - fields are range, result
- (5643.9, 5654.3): 15.7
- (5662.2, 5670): 16.7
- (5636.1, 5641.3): 16.1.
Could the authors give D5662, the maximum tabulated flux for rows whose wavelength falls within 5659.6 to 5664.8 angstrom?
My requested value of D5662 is 17.46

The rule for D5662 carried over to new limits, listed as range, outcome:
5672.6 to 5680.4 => 17.53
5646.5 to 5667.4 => 17.6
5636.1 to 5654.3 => 16.25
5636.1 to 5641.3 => 16.16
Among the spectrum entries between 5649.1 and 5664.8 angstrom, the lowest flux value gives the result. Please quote 15.12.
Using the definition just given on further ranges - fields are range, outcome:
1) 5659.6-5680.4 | 15.96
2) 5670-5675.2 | 16.66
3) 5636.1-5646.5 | 15.98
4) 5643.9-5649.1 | 15.8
